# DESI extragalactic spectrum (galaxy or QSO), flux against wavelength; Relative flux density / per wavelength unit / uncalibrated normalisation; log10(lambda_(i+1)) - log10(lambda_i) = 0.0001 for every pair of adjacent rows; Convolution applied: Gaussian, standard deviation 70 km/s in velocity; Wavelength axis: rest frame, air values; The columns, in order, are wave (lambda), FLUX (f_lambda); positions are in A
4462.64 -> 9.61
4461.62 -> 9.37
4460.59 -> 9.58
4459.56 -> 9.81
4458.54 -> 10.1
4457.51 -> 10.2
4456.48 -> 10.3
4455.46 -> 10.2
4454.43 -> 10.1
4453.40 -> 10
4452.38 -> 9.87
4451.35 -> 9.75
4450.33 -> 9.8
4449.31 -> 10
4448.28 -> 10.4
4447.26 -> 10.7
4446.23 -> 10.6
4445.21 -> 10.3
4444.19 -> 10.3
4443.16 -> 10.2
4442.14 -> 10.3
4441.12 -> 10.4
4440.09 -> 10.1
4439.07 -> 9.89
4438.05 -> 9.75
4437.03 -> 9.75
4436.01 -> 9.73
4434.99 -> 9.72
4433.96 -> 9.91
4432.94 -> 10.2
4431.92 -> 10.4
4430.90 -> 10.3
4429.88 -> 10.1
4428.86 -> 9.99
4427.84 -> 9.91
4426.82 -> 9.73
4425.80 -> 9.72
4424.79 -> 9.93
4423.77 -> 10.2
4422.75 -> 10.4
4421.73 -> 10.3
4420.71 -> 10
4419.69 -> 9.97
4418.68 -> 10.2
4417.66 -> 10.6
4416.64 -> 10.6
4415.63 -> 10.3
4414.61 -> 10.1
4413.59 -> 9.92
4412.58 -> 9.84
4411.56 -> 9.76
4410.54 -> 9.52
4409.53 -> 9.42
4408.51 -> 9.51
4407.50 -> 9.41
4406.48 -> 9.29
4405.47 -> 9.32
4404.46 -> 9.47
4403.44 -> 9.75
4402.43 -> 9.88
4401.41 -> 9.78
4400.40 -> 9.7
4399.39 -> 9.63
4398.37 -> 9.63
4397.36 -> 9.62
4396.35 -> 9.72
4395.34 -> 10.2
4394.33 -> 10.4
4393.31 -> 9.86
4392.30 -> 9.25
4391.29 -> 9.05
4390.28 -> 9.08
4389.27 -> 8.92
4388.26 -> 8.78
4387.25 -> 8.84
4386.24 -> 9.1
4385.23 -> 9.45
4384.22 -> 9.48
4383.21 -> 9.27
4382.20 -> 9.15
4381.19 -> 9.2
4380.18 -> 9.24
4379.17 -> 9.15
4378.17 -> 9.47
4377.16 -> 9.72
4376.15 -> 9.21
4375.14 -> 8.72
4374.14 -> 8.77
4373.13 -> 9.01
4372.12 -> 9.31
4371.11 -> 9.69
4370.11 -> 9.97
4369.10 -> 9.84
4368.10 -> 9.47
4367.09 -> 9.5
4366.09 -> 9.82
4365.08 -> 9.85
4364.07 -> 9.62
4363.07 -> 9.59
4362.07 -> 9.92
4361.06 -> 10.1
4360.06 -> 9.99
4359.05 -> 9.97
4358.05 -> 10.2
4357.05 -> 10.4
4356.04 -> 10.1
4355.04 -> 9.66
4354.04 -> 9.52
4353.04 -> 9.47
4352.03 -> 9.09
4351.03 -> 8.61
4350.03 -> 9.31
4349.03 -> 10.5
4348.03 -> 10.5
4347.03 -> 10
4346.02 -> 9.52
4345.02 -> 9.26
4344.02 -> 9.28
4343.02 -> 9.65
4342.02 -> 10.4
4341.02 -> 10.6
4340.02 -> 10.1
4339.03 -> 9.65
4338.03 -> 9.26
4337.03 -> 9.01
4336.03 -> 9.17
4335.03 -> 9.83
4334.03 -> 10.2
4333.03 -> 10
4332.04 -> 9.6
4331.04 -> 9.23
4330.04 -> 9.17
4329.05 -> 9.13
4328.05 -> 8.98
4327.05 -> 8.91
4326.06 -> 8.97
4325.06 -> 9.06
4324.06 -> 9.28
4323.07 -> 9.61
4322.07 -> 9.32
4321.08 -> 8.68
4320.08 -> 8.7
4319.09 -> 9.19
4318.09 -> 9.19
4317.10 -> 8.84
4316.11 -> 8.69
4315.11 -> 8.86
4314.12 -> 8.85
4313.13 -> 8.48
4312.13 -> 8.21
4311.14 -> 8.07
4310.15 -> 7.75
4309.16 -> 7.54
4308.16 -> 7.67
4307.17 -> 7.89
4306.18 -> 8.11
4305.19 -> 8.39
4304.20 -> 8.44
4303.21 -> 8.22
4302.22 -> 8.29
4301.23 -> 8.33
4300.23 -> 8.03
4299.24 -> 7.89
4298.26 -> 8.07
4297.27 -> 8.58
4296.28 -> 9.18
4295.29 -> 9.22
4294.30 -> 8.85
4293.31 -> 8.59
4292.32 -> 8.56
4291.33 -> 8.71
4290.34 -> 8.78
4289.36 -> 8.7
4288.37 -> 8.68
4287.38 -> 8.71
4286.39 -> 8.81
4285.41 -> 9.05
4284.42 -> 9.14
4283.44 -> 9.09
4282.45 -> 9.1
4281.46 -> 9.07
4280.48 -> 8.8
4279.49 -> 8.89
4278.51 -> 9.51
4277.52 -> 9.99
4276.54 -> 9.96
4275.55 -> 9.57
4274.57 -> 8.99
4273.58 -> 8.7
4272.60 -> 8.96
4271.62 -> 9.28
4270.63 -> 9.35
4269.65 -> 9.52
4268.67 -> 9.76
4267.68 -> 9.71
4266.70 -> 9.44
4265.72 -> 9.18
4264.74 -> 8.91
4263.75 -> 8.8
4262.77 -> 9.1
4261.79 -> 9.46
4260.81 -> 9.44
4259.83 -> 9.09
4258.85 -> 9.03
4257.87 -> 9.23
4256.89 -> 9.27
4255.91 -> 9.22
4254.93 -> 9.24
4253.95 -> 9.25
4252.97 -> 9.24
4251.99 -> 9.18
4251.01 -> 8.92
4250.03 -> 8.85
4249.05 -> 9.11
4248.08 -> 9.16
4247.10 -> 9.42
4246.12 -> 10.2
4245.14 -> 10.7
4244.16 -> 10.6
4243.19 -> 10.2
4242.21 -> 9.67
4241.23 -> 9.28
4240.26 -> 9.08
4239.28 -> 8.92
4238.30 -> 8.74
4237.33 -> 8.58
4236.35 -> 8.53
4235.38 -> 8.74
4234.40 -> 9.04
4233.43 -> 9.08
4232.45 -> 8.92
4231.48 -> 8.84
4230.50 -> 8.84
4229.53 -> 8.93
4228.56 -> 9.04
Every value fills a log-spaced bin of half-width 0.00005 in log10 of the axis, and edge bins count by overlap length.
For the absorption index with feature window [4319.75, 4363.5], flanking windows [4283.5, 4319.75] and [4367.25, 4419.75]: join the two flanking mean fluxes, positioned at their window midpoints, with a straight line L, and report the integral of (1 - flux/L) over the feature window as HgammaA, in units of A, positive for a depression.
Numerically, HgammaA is -3.0 A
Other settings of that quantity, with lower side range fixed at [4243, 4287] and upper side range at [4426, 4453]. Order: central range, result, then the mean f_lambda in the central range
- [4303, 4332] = 2.6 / 8.69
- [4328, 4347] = 0.1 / 9.6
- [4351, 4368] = 0.0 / 9.75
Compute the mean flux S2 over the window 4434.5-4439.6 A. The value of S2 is 9.79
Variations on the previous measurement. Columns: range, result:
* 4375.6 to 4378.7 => 9.46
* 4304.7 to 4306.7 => 8.26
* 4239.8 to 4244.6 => 9.78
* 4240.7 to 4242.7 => 9.47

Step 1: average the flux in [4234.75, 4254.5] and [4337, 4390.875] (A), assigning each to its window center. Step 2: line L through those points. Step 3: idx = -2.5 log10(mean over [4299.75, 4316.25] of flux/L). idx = 0.151 mag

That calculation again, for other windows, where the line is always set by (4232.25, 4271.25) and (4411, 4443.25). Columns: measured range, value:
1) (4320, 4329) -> 0.06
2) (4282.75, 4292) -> 0.07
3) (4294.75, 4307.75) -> 0.14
